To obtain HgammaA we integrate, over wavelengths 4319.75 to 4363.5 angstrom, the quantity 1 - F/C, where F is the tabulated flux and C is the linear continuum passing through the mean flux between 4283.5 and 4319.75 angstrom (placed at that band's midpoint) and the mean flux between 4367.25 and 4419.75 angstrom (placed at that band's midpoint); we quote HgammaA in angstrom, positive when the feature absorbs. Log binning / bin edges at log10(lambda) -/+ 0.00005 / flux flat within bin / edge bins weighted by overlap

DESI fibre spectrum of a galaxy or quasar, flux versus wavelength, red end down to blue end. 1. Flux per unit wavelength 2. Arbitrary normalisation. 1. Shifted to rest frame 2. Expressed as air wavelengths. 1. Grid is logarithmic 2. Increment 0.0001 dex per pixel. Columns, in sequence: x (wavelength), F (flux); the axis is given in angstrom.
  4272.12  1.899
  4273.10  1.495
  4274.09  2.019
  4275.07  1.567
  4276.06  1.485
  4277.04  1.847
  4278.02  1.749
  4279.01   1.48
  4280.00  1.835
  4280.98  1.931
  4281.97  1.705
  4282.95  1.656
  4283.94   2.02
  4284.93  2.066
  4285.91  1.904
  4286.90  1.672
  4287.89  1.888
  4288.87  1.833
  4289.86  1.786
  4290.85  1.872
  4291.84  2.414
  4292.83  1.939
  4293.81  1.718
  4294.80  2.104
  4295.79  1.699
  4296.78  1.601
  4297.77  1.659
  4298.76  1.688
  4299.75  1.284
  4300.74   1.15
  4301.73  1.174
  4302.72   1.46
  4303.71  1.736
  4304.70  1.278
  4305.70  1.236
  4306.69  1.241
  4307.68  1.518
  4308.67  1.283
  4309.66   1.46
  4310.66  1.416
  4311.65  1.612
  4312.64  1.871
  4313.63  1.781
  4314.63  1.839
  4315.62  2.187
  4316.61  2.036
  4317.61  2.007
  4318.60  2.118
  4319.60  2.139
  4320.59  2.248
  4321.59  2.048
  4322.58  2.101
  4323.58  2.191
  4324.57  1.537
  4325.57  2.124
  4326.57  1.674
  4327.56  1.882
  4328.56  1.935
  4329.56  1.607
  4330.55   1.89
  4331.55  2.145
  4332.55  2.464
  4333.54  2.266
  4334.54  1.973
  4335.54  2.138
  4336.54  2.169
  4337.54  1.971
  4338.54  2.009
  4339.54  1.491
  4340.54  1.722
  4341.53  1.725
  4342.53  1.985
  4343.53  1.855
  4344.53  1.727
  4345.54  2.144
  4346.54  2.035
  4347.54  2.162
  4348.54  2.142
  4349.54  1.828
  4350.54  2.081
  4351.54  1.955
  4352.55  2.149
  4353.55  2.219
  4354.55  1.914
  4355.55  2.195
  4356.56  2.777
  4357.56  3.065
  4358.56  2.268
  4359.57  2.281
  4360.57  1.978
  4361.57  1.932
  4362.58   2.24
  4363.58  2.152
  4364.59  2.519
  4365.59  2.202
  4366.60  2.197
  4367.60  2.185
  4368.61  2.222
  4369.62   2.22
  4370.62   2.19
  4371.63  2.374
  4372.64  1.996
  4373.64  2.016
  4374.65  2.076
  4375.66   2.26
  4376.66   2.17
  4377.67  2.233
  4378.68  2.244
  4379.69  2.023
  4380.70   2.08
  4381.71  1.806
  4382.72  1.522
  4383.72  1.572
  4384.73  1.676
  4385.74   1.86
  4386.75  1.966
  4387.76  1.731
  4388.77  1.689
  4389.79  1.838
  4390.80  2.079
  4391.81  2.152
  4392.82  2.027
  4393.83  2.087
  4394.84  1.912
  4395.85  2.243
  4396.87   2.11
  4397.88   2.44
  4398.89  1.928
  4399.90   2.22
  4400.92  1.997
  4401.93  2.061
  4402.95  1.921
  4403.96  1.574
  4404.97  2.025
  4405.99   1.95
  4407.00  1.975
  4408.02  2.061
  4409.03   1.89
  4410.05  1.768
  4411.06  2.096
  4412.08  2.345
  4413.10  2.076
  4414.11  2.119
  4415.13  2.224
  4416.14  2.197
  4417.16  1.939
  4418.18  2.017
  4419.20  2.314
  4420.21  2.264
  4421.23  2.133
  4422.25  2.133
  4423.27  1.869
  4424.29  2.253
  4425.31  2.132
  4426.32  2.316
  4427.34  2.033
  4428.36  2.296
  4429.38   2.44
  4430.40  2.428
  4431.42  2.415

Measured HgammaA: -4.7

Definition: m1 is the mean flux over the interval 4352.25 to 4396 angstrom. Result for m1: 2.1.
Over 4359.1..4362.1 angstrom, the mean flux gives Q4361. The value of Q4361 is 2.06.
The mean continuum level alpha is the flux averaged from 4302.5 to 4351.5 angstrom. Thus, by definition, 1.87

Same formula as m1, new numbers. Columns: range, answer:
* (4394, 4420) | 2.06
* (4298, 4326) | 1.7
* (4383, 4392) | 1.82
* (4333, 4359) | 2.08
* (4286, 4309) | 1.63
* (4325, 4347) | 1.95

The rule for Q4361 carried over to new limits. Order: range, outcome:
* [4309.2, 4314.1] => 1.63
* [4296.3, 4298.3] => 1.63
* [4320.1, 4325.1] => 2.02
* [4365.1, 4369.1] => 2.2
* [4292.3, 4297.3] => 1.82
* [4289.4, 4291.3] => 1.83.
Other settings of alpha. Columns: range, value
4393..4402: 2.11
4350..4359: 2.29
